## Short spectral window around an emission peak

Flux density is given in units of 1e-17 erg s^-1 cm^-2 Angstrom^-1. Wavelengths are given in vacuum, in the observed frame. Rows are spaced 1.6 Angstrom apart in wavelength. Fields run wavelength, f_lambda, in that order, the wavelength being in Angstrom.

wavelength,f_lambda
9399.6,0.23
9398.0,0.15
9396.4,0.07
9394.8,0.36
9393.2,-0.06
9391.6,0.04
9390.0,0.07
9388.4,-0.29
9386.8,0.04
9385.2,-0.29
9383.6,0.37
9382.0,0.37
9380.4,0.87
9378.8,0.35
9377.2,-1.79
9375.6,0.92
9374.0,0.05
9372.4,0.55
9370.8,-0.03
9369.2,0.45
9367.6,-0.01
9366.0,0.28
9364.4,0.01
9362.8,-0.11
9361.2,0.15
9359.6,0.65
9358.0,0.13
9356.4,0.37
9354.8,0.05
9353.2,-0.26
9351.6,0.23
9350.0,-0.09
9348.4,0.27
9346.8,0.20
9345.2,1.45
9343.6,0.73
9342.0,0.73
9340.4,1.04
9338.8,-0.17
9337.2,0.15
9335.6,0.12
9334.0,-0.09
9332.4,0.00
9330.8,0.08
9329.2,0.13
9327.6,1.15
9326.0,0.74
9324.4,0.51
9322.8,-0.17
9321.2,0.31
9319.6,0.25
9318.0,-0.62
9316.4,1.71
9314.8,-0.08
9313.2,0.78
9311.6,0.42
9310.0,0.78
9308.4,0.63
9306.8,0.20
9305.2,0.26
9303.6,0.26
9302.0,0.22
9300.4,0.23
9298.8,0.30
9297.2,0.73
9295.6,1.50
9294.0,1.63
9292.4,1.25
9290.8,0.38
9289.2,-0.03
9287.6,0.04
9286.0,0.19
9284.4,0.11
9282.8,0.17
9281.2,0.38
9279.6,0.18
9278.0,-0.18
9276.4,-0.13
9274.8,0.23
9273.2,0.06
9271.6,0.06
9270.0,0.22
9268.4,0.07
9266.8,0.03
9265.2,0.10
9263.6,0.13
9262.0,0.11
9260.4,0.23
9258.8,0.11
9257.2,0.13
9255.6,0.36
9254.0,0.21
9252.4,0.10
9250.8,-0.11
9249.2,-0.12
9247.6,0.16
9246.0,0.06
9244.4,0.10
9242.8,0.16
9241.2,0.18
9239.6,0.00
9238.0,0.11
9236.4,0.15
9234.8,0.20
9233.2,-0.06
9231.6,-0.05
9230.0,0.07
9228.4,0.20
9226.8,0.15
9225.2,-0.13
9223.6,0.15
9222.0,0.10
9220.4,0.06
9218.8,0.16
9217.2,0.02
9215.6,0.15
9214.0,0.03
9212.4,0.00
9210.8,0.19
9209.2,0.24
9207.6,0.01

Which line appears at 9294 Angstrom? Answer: H-gamma 4340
